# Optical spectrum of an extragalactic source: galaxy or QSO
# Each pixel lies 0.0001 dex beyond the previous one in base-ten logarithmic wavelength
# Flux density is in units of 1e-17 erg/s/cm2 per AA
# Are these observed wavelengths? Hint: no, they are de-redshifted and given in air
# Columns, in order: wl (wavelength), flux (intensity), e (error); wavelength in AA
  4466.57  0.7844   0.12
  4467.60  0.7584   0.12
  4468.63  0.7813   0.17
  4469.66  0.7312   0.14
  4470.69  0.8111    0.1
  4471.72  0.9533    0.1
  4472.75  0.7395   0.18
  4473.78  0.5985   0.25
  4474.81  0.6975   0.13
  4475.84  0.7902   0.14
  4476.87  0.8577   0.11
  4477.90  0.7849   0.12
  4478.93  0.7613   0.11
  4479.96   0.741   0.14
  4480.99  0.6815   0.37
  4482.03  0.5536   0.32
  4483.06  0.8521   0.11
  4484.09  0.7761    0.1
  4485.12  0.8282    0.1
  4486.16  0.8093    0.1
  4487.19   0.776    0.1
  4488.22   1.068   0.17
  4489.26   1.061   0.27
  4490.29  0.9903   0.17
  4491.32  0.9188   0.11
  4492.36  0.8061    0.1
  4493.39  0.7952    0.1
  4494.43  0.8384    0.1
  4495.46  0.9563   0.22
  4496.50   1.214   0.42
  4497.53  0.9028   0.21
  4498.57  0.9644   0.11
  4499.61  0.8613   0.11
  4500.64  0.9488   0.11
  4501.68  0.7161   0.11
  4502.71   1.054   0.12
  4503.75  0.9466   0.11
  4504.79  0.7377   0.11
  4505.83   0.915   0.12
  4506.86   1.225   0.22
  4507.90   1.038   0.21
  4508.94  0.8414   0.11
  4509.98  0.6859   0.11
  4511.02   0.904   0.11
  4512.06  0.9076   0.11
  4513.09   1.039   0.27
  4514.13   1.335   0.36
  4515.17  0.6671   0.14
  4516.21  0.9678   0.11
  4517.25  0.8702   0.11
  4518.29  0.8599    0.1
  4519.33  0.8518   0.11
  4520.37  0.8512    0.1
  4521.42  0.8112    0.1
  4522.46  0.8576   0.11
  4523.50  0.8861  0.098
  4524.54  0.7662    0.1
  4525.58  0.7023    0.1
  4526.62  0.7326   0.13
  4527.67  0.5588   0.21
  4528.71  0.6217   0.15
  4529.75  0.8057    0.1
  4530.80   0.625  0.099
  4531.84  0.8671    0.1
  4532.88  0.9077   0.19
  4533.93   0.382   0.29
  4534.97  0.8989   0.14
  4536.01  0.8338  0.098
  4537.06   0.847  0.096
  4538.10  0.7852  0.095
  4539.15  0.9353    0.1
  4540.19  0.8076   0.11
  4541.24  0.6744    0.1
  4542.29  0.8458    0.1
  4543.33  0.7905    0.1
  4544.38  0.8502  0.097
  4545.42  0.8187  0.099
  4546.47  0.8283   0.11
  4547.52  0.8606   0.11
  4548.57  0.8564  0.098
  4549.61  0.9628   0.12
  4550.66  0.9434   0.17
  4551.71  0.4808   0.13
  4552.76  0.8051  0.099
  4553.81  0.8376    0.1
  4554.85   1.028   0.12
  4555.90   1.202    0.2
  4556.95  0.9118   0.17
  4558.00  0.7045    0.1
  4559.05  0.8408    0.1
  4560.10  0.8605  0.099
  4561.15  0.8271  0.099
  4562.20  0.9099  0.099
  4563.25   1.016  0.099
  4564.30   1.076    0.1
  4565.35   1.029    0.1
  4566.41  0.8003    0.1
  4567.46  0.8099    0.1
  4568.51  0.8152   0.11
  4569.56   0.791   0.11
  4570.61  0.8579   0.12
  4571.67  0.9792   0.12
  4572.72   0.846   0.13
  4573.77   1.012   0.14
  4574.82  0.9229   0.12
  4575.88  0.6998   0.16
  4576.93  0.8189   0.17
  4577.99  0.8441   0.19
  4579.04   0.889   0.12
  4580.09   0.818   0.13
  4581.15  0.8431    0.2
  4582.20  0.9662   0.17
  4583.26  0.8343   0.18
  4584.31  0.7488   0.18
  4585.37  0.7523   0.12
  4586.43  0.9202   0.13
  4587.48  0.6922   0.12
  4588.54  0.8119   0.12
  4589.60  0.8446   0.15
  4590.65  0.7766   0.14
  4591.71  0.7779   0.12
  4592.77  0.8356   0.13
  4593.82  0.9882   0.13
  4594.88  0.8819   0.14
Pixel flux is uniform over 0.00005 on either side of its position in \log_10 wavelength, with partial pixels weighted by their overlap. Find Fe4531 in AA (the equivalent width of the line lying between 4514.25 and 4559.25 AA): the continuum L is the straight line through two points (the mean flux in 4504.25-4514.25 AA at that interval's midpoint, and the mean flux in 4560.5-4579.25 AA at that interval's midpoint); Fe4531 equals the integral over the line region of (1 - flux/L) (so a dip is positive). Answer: 5.0 AA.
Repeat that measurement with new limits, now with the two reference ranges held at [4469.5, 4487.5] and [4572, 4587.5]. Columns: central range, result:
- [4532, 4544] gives 0.3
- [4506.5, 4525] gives -2.6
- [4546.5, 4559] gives -0.7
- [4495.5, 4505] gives -1.9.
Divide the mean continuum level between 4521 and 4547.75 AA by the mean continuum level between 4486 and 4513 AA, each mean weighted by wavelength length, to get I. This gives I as 0.85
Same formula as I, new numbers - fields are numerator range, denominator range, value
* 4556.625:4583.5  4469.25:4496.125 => 1.07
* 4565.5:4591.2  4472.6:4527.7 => 0.98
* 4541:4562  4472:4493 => 1.05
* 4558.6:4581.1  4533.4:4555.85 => 1.07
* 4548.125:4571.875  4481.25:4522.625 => 0.98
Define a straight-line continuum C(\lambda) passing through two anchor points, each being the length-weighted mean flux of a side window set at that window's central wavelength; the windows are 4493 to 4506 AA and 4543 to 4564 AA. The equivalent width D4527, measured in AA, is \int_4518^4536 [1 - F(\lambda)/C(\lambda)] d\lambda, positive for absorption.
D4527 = 2.5 AA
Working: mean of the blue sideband 0.912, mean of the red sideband 0.87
